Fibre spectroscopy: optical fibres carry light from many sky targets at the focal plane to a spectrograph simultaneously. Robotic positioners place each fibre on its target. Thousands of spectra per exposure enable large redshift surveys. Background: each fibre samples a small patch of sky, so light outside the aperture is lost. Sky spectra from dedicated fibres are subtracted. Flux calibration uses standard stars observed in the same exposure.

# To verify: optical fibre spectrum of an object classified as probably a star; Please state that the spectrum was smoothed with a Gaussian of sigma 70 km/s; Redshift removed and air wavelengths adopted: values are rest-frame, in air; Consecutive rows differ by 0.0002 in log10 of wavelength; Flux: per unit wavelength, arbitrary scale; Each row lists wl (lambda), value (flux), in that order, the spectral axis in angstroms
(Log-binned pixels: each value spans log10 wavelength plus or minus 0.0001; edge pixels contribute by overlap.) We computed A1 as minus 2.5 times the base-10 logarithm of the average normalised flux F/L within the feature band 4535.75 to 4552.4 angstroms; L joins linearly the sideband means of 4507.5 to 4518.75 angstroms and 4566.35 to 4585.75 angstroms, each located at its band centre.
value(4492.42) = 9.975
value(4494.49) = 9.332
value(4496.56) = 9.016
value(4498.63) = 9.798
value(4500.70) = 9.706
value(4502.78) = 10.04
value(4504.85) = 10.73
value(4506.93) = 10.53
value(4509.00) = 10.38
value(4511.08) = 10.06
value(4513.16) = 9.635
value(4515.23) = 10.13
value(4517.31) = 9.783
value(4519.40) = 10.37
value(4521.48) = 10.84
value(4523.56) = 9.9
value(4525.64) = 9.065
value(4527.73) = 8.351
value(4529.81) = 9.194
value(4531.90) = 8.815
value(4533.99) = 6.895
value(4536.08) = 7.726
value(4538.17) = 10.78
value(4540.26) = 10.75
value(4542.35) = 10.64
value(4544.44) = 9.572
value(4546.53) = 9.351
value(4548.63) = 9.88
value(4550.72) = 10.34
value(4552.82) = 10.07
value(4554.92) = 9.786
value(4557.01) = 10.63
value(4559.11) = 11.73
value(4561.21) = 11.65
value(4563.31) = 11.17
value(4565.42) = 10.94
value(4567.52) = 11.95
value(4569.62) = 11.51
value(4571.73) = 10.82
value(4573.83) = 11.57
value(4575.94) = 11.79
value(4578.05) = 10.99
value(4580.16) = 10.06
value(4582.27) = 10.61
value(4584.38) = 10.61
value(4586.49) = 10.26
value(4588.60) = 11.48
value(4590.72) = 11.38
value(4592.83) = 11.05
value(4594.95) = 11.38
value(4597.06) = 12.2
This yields 0.06 mag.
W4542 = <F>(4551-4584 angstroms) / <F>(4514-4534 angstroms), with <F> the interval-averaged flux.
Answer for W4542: 1.2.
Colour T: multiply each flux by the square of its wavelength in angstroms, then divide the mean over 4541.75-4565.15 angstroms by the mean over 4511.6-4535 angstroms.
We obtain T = 1.1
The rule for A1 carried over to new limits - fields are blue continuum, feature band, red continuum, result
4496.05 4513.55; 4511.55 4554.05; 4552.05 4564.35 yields 0.09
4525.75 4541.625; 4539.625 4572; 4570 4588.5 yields -0.08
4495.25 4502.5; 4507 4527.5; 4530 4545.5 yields -0.06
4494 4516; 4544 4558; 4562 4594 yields 0.07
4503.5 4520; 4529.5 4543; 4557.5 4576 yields 0.17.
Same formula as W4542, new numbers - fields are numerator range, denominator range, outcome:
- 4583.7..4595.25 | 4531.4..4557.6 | 1.14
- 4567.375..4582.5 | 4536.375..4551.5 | 1.11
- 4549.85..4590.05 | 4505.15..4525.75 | 1.08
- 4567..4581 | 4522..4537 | 1.30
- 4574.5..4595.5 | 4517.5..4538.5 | 1.20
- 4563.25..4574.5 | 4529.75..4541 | 1.26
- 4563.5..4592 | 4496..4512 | 1.10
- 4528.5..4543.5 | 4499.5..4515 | 0.91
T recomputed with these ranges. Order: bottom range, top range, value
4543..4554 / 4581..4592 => 1.12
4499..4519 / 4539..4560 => 1.03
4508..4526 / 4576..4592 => 1.11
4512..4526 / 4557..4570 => 1.16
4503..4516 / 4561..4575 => 1.14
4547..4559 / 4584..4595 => 1.09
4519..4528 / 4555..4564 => 1.16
